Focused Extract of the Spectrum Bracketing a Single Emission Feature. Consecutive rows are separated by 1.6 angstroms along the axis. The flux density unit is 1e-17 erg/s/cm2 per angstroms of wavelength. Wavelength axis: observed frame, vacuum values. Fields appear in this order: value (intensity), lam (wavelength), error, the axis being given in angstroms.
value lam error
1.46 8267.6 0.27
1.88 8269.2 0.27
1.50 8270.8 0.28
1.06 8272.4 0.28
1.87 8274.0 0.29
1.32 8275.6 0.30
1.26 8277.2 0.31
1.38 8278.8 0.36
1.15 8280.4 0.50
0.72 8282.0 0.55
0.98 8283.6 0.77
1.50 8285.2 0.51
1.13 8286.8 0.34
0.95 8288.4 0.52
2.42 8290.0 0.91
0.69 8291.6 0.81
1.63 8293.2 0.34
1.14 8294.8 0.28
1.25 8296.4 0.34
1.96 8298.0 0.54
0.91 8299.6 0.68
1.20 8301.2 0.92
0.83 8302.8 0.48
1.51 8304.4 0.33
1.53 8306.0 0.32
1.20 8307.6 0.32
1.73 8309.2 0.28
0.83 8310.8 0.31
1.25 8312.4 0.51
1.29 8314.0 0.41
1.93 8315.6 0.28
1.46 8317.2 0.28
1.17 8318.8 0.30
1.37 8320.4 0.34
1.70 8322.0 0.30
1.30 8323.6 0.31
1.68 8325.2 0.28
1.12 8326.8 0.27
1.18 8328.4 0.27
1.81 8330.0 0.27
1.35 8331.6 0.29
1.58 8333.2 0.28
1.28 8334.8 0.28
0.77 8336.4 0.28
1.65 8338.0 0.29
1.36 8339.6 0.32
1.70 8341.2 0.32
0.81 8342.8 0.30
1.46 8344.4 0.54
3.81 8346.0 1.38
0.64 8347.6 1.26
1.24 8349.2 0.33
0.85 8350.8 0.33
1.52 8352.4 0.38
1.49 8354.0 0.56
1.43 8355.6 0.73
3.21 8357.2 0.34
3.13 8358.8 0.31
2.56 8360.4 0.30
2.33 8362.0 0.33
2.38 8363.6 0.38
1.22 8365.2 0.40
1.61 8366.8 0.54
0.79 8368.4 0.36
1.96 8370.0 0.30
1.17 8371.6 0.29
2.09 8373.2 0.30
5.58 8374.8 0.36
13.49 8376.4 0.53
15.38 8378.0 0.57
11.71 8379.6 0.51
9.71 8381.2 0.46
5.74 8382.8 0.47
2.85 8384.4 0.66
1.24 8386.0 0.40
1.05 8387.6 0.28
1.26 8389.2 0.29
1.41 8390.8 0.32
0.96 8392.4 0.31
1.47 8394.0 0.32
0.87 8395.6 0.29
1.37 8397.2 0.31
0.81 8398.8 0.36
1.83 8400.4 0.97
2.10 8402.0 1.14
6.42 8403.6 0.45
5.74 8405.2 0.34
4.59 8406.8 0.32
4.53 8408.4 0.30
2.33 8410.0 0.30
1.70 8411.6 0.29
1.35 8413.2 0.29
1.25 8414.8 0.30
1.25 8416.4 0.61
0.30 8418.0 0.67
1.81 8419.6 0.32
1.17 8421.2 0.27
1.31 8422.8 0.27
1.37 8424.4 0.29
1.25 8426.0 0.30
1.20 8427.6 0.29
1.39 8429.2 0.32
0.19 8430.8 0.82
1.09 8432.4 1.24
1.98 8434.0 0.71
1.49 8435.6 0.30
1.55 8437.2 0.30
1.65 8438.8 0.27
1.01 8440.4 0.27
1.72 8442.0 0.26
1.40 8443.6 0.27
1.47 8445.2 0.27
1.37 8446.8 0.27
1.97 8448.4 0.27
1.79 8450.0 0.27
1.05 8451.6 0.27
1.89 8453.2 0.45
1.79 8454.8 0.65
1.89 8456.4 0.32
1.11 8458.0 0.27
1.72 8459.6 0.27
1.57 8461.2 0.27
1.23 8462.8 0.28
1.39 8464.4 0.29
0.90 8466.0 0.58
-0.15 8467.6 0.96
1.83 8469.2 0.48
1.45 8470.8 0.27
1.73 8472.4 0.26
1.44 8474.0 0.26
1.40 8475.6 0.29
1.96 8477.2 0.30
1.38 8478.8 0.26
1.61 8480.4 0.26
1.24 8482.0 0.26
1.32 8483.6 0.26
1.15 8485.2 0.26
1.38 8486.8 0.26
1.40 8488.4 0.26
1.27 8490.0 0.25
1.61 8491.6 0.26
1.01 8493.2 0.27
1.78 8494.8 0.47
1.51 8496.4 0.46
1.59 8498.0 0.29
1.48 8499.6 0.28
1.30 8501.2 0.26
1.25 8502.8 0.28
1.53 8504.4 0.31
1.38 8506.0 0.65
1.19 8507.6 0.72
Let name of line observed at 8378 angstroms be H-alpha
